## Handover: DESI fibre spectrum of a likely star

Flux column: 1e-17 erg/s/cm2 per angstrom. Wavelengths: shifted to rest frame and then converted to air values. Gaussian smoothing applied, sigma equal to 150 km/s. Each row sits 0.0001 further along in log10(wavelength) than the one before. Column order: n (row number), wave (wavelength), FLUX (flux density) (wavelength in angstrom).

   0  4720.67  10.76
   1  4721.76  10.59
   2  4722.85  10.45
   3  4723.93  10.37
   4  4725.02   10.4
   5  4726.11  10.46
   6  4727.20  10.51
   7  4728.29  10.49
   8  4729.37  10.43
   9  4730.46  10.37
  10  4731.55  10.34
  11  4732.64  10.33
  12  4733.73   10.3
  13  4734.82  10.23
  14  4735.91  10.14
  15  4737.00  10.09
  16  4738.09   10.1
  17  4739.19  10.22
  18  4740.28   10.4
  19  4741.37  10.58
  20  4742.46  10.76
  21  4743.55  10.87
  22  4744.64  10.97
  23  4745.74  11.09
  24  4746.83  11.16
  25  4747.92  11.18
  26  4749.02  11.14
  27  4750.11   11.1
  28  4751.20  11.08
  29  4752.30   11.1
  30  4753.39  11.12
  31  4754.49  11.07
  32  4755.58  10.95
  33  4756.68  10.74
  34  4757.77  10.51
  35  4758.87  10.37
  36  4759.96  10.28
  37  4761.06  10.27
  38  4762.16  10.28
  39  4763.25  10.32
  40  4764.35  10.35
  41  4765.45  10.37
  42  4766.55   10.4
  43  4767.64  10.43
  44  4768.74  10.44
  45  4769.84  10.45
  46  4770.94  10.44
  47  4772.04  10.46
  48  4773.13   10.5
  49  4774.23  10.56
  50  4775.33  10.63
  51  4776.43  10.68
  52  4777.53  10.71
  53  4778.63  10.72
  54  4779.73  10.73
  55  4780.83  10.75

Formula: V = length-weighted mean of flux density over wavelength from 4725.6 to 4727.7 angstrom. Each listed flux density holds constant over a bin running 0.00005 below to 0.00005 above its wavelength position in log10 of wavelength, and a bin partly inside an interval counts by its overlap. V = 10.5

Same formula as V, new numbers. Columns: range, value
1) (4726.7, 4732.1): 10.4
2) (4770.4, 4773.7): 10.5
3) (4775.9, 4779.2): 10.7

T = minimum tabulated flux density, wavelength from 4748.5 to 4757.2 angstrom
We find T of 10.74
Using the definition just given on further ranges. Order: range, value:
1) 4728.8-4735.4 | 10.23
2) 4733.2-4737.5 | 10.09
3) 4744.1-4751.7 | 10.97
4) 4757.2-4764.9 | 10.27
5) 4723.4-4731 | 10.37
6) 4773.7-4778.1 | 10.56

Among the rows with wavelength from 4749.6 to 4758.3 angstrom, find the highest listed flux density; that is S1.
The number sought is 11.12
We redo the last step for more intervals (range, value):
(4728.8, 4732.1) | 10.43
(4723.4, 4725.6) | 10.4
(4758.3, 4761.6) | 10.37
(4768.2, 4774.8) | 10.56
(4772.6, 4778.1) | 10.71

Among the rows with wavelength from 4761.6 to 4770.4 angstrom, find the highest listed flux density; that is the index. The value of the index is 10.45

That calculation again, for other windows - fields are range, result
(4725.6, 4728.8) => 10.51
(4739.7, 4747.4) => 11.16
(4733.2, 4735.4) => 10.3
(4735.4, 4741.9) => 10.58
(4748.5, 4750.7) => 11.14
